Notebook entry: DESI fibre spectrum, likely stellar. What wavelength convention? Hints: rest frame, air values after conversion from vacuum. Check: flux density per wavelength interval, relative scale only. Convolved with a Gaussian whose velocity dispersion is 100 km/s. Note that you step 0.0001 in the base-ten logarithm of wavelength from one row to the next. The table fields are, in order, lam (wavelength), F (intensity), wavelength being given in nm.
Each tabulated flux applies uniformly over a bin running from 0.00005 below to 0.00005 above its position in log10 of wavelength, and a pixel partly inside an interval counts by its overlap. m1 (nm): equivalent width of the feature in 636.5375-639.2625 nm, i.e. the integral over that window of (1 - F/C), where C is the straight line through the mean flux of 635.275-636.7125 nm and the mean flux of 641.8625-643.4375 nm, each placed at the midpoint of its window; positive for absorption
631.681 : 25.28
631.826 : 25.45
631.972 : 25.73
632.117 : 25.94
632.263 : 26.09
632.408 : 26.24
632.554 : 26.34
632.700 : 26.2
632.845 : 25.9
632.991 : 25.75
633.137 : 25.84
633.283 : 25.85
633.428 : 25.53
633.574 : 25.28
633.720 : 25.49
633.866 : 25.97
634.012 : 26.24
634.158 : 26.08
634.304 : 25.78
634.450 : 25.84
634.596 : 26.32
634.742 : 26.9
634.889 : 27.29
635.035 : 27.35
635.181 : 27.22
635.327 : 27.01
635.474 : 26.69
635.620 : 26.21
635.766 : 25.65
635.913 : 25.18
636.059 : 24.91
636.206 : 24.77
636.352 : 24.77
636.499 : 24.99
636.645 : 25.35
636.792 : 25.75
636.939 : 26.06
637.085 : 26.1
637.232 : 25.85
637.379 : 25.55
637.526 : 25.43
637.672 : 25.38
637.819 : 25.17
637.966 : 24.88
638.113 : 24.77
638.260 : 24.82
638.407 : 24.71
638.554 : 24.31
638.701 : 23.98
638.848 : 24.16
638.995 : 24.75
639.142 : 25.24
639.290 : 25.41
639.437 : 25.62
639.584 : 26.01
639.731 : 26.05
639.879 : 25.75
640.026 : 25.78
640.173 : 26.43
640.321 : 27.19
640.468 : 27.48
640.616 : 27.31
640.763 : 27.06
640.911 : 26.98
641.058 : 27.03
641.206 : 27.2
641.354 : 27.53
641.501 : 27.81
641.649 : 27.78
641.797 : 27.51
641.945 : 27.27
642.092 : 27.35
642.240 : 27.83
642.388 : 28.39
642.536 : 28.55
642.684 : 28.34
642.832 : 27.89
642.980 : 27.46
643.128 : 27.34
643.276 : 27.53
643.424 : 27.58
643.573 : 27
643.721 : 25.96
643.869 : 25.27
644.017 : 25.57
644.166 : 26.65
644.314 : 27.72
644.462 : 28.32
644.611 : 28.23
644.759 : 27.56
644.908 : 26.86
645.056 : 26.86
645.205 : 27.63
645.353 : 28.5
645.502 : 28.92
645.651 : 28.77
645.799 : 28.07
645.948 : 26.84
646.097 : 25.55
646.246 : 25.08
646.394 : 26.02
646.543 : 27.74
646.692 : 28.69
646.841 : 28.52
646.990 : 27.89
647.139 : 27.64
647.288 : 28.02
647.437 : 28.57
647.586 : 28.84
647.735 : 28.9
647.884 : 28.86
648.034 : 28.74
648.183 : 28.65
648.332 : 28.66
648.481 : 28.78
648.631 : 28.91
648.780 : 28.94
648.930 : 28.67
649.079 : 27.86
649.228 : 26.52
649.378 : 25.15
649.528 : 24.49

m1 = 0.11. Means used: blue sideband 25.5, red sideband 27.8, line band 25.1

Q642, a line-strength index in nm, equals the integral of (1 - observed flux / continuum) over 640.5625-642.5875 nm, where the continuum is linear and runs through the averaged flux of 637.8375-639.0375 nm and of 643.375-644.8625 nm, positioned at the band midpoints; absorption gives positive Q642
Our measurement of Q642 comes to -0.13 nm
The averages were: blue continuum 24.6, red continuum 27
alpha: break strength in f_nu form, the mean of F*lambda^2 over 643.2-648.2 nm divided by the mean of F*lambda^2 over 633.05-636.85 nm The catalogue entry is 1.1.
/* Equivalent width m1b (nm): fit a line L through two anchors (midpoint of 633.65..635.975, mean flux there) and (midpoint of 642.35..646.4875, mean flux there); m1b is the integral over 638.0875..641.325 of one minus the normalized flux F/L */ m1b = 0.12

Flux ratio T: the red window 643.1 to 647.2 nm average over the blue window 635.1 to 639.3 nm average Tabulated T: 1.08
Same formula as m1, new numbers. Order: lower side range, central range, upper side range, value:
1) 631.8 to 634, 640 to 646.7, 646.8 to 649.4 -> 0.052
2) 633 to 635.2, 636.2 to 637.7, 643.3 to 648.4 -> 0.058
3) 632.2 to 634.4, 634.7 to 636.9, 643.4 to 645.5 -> 0.017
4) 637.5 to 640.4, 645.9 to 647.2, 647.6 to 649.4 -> 0.028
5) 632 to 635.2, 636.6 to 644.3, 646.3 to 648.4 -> 0.234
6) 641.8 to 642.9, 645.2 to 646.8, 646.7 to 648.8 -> 0.051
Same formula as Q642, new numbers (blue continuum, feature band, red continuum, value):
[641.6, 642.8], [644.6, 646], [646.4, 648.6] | 0.018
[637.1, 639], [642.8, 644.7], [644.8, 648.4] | -0.015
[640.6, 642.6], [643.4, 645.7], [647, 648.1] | 0.057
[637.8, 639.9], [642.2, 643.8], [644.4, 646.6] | -0.068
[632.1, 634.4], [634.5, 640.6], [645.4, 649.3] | 0.194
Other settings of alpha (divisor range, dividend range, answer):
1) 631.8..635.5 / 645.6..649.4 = 1.11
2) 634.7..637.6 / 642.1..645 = 1.08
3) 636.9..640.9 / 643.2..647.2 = 1.09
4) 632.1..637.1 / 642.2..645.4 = 1.09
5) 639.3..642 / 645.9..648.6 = 1.06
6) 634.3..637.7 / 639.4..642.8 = 1.06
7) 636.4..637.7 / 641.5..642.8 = 1.11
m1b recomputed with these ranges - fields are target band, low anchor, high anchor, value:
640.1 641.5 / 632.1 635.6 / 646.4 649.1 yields 0.01 nm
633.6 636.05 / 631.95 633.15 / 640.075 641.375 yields 0.00 nm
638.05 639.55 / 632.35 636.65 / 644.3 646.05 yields 0.11 nm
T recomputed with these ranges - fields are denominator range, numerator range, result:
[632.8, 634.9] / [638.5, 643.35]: 1.03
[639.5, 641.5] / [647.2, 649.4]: 1.06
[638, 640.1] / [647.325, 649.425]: 1.13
